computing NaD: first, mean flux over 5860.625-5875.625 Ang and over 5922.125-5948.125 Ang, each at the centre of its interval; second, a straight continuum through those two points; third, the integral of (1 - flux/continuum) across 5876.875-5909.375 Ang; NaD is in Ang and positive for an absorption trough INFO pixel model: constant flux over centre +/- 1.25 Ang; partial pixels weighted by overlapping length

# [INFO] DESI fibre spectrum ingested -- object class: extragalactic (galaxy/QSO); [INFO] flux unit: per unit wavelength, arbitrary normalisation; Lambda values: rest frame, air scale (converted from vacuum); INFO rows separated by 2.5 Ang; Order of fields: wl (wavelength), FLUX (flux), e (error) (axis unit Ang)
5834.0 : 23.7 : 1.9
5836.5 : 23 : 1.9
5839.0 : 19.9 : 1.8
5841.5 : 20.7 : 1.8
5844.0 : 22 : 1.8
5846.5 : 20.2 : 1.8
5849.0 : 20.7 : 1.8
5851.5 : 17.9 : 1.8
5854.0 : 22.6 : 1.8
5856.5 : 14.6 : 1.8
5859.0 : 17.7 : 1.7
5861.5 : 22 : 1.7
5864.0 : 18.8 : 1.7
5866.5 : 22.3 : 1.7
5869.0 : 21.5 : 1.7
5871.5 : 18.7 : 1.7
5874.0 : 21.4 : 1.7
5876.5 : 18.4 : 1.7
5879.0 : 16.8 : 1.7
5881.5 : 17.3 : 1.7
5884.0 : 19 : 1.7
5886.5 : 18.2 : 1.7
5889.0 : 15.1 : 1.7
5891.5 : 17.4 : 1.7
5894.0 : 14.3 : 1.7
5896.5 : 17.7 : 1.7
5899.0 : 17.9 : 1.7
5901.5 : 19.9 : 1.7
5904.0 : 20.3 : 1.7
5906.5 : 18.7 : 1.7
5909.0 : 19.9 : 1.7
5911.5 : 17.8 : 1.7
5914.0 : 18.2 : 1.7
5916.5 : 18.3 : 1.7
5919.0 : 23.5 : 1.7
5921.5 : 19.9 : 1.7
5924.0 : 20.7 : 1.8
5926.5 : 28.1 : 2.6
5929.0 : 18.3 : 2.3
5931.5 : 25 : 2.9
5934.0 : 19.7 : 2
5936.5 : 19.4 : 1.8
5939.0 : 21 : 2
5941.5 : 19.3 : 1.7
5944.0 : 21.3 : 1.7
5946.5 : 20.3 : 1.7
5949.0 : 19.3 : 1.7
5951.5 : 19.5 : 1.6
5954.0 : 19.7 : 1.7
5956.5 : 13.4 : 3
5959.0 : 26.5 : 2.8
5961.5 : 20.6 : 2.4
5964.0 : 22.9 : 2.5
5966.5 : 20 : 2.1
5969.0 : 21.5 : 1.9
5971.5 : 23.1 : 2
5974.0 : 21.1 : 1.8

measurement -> 4.8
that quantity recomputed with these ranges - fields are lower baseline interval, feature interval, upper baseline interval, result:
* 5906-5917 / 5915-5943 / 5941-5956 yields -3.1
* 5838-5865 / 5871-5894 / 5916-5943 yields 2.9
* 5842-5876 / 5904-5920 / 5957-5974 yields 1.2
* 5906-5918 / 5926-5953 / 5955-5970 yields -1.4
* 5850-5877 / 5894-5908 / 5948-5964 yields 0.9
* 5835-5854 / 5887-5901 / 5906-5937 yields 2.7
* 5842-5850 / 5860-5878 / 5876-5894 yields -1.6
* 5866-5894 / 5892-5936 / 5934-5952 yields -1.2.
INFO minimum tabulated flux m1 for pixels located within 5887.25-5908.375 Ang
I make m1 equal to 14.3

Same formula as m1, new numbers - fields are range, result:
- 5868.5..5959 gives 13.4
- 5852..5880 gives 14.6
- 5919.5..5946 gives 18.3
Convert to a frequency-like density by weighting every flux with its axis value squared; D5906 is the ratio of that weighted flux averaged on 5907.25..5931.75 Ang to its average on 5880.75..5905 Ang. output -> 1.18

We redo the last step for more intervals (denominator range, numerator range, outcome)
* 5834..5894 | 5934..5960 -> 1.06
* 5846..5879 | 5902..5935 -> 1.07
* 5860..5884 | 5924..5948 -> 1.11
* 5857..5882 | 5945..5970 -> 1.08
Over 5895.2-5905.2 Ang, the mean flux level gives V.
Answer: 18.9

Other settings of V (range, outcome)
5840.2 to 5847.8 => 21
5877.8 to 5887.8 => 17.8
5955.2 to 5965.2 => 20.8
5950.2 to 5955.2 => 19.6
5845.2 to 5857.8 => 19.2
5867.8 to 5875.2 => 20.5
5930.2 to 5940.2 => 21.3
